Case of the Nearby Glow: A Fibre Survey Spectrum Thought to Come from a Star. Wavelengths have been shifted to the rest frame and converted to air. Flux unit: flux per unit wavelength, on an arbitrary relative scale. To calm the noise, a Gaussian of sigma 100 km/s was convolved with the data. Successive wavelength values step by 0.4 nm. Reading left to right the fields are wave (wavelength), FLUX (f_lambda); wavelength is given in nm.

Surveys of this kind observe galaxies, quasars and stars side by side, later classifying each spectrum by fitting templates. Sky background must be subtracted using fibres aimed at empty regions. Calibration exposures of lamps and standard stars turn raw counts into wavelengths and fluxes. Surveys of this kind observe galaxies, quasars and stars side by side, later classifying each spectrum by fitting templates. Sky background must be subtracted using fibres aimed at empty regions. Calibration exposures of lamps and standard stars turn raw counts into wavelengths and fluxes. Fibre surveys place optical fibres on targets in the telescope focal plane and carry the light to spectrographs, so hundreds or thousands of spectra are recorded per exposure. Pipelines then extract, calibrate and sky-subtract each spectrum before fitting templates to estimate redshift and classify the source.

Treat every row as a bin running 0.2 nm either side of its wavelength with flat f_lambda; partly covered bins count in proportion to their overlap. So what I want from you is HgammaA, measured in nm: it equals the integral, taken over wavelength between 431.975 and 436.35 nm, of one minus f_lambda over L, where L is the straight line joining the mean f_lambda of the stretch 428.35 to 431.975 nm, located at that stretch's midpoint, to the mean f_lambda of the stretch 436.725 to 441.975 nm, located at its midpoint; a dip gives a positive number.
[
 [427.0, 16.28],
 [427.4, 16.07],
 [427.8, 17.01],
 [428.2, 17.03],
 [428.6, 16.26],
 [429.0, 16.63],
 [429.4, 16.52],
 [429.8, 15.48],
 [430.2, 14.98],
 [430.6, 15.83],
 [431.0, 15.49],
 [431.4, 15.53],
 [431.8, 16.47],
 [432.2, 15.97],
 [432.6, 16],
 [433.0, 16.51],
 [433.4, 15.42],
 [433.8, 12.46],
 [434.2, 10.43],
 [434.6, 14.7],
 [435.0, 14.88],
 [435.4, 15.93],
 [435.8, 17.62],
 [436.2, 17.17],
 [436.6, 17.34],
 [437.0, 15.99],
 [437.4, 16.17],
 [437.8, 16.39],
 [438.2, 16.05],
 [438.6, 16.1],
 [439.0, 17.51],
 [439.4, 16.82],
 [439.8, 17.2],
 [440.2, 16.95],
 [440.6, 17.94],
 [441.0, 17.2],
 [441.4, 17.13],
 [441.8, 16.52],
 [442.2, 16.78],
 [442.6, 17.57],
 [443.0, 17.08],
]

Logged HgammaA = 0.301 nm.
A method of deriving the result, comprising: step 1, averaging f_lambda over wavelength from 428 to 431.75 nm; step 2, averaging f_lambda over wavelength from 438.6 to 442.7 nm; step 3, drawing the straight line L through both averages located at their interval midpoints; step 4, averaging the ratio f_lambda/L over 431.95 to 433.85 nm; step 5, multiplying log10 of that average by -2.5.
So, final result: 0.053 mag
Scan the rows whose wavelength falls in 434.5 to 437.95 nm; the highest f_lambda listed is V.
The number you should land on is 17.62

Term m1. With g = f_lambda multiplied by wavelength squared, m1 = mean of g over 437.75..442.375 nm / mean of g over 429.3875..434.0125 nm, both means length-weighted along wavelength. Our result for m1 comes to 1.1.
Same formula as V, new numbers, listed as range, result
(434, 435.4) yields 15.93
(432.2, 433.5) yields 16.51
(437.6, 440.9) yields 17.94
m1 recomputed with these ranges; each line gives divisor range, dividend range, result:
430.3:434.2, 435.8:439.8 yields 1.12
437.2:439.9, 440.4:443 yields 1.05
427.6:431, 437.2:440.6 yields 1.08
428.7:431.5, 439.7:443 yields 1.14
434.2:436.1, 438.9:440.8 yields 1.15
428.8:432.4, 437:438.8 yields 1.05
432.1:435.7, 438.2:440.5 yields 1.17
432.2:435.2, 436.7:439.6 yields 1.16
